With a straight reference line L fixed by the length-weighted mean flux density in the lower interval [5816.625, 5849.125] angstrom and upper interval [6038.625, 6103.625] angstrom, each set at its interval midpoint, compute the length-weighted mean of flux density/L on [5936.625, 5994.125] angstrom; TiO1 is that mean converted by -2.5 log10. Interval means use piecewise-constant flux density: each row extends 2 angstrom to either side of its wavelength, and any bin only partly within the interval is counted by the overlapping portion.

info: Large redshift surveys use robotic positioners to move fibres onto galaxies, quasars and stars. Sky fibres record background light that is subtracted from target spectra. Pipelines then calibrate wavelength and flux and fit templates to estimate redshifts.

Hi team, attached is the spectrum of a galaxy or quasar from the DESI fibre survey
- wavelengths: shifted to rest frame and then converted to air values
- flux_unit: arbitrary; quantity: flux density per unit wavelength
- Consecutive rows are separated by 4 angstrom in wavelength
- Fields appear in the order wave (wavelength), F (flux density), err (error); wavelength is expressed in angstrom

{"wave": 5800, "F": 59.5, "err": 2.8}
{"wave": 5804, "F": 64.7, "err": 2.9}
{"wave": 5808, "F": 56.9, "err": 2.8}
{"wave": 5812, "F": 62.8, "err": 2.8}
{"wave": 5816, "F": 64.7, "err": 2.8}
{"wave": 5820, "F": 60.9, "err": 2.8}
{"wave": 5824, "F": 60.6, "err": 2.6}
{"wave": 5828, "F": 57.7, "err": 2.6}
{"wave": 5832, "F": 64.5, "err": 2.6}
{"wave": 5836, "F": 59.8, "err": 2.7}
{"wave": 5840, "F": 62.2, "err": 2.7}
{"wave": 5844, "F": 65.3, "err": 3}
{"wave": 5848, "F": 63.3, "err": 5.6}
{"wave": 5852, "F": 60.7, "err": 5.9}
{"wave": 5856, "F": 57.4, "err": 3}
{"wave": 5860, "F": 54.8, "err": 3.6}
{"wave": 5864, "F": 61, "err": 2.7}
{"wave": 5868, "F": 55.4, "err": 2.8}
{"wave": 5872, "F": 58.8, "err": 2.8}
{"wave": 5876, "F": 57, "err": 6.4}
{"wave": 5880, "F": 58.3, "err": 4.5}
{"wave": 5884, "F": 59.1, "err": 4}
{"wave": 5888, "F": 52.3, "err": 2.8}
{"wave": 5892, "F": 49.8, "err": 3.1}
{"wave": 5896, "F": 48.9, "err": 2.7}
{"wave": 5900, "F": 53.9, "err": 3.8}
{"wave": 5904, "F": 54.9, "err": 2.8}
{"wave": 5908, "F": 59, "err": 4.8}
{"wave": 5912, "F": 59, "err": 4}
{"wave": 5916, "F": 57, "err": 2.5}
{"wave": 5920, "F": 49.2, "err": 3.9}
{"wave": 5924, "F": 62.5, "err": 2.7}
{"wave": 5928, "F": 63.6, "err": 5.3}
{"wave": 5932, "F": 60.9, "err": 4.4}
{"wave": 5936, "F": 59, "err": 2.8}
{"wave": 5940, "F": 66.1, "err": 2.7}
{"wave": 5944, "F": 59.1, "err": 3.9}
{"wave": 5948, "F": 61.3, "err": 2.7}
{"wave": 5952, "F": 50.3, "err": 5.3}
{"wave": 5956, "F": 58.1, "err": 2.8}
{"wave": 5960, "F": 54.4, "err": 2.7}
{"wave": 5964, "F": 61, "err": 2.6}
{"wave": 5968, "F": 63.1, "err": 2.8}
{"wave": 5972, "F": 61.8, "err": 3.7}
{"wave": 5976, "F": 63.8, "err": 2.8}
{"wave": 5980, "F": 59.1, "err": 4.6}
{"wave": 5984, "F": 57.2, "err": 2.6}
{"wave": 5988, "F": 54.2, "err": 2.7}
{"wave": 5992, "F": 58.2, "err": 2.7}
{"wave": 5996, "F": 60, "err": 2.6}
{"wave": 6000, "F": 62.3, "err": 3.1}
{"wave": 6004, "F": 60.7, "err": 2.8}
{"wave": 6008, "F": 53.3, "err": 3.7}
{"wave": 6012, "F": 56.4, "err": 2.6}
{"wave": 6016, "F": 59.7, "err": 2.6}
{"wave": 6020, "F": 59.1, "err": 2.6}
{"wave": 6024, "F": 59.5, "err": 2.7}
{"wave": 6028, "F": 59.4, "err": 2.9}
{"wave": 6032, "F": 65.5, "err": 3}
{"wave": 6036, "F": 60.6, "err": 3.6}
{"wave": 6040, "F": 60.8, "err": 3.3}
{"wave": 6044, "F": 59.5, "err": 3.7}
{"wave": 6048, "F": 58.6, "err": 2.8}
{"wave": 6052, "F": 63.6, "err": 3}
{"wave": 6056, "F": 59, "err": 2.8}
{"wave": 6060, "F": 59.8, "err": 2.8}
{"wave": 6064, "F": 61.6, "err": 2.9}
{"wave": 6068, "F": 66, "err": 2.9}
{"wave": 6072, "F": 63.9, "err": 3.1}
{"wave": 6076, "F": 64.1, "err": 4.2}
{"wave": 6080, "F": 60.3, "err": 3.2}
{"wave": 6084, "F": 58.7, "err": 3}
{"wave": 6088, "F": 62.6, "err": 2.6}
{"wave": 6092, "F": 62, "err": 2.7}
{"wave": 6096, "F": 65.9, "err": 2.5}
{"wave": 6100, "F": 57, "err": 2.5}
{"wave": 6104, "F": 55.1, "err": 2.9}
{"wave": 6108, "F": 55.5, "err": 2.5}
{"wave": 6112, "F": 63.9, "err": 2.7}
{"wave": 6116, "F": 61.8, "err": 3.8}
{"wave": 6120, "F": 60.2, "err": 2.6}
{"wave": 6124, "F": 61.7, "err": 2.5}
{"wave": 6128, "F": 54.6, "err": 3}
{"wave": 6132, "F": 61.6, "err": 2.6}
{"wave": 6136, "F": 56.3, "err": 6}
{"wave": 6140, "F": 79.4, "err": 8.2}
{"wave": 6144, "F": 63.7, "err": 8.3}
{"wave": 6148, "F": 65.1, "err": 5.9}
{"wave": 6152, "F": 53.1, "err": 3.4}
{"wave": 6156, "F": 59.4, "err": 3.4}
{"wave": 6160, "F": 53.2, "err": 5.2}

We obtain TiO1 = 0.04 mag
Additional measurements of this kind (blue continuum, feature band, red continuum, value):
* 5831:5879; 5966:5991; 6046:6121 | 0.01 mag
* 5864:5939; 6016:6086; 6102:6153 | -0.03 mag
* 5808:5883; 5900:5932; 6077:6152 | 0.05 mag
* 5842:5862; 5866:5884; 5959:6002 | 0.05 mag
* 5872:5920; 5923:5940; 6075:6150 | -0.10 mag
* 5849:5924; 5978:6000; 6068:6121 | 0.01 mag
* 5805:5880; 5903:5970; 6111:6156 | 0.04 mag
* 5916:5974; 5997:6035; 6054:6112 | 0.01 mag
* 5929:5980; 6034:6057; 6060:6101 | 0.02 mag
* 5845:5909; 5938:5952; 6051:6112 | -0.04 mag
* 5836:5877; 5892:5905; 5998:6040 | 0.15 mag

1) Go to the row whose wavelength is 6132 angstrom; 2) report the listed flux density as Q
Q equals 61.6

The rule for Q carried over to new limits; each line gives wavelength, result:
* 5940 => 66.1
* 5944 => 59.1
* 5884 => 59.1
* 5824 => 60.6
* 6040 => 60.8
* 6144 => 63.7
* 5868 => 55.4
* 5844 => 65.3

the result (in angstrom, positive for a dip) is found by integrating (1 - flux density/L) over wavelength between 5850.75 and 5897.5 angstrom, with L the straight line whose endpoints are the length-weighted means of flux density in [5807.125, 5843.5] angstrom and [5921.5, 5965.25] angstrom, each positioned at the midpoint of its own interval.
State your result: 3.5 angstrom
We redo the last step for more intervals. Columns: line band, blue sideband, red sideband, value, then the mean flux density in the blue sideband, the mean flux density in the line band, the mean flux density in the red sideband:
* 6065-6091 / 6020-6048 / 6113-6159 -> -0.68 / 60.6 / 62.5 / 61.4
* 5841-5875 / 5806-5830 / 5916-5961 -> 0.20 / 60.6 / 59.6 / 58.6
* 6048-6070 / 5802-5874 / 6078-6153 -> -0.25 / 60.6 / 61.7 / 61.1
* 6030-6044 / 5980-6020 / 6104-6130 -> -0.82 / 58.1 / 61.9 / 59.3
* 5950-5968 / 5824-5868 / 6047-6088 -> 1.28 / 60.4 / 56.7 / 61.7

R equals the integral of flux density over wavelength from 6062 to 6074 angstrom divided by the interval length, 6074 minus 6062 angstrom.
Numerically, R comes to 63.8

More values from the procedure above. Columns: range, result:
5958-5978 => 60.8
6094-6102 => 61.5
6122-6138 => 58.5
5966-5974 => 62.5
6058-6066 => 60.7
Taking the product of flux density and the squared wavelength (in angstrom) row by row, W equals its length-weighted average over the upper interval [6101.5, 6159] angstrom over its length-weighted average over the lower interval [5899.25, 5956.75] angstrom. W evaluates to 1.11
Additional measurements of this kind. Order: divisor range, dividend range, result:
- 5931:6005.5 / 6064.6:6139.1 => 1.07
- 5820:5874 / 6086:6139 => 1.09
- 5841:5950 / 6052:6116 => 1.12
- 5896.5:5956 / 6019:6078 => 1.10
